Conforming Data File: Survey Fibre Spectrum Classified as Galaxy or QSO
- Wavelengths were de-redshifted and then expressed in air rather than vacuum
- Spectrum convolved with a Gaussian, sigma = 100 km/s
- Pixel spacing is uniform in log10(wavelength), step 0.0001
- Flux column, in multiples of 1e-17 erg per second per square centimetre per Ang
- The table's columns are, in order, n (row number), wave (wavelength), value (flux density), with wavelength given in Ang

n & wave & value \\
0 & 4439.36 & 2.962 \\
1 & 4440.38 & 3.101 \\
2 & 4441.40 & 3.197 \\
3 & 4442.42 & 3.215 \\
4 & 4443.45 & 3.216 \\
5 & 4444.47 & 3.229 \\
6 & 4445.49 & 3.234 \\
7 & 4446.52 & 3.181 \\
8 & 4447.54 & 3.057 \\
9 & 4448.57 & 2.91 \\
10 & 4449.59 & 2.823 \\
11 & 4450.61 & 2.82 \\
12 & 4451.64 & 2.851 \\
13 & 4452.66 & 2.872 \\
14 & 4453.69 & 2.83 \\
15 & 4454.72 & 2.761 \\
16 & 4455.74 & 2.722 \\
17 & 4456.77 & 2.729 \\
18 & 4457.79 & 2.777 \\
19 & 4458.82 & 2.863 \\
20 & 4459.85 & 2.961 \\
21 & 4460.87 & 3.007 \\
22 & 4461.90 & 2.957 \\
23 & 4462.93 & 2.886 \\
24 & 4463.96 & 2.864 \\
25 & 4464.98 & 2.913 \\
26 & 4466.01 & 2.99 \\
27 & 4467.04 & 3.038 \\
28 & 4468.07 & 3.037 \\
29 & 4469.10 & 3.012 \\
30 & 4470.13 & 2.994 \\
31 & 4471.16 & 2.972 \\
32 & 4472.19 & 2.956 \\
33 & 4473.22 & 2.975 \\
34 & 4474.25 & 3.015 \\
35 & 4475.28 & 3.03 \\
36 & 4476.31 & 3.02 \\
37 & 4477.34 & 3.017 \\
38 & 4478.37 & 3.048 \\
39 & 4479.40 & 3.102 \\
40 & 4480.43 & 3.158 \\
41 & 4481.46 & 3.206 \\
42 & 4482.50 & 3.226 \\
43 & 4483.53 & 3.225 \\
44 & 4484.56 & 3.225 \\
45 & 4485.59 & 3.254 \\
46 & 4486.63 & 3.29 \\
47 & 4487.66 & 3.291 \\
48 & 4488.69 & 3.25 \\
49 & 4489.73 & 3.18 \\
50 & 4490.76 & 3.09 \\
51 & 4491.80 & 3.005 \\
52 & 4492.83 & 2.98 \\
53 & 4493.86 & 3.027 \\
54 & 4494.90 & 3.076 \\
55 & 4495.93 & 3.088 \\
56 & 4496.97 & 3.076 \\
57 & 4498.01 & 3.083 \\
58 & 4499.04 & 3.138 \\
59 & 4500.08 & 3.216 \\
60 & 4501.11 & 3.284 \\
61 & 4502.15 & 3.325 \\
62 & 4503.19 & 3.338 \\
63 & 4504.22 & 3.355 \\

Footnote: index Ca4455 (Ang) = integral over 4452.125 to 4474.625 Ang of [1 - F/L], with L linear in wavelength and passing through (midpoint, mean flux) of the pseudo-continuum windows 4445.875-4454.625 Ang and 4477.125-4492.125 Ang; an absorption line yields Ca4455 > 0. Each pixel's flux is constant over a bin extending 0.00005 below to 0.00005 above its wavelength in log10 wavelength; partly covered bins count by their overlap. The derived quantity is 0.7 Ang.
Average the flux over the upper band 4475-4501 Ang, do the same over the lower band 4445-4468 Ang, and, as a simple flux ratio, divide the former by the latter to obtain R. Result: 1.08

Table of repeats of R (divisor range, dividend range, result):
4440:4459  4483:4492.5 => 1.08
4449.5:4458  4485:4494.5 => 1.13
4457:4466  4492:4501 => 1.07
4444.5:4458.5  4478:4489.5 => 1.11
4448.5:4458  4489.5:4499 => 1.09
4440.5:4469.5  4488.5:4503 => 1.06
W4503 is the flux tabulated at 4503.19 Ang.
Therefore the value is 3.338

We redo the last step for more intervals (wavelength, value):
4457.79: 2.777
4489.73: 3.18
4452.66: 2.872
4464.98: 2.913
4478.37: 3.048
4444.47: 3.229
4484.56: 3.225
